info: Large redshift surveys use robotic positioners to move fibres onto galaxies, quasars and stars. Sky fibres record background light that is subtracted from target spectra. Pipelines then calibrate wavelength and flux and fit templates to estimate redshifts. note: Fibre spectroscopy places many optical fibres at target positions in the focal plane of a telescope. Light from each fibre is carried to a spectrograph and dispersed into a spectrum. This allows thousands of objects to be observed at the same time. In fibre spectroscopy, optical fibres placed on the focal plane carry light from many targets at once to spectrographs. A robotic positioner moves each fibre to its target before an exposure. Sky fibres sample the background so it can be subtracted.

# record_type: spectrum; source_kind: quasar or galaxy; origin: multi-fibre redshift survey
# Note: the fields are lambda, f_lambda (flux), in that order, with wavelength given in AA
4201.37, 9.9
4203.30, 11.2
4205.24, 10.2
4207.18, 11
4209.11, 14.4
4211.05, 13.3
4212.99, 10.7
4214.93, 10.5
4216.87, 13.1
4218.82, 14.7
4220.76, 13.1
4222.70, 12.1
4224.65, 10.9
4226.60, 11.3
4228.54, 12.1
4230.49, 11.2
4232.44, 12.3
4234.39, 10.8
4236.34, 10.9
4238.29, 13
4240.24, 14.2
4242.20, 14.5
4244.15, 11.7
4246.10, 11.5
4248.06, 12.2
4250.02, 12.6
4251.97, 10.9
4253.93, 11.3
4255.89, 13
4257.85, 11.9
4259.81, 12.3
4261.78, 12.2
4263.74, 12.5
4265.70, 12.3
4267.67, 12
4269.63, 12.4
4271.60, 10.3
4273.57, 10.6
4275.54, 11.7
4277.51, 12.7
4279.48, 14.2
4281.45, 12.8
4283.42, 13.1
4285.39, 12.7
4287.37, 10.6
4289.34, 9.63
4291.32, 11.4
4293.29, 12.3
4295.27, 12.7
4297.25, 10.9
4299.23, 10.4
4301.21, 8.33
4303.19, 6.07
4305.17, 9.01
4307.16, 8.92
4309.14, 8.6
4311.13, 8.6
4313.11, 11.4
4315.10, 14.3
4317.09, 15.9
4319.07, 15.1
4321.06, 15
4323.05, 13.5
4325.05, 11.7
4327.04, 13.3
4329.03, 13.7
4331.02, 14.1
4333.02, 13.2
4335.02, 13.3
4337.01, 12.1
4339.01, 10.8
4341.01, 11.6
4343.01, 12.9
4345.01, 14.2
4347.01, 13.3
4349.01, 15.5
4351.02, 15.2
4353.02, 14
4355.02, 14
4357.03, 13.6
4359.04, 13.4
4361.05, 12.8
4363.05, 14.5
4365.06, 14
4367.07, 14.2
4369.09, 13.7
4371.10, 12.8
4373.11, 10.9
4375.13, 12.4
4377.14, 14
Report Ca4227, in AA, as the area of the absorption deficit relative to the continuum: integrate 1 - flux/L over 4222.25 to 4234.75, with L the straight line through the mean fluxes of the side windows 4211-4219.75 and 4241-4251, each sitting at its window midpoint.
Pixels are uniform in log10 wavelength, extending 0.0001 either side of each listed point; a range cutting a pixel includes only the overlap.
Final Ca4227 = 0.9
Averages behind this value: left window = 12.4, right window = 12.5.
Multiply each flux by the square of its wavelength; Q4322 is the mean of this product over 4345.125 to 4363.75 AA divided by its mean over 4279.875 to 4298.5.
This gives 1.2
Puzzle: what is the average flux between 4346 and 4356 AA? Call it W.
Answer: 14.4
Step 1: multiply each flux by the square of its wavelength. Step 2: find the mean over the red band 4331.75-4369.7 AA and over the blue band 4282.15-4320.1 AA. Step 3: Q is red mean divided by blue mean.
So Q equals 1.2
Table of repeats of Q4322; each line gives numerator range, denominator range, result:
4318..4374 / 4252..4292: 1.16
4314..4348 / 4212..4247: 1.16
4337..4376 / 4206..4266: 1.16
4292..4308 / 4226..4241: 0.85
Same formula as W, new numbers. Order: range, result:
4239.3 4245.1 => 13.5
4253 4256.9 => 12.2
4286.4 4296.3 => 11.3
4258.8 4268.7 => 12.3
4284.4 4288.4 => 11.6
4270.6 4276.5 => 10.9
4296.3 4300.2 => 10.6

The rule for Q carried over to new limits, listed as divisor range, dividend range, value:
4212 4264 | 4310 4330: 1.13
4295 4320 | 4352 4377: 1.28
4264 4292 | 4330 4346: 1.10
